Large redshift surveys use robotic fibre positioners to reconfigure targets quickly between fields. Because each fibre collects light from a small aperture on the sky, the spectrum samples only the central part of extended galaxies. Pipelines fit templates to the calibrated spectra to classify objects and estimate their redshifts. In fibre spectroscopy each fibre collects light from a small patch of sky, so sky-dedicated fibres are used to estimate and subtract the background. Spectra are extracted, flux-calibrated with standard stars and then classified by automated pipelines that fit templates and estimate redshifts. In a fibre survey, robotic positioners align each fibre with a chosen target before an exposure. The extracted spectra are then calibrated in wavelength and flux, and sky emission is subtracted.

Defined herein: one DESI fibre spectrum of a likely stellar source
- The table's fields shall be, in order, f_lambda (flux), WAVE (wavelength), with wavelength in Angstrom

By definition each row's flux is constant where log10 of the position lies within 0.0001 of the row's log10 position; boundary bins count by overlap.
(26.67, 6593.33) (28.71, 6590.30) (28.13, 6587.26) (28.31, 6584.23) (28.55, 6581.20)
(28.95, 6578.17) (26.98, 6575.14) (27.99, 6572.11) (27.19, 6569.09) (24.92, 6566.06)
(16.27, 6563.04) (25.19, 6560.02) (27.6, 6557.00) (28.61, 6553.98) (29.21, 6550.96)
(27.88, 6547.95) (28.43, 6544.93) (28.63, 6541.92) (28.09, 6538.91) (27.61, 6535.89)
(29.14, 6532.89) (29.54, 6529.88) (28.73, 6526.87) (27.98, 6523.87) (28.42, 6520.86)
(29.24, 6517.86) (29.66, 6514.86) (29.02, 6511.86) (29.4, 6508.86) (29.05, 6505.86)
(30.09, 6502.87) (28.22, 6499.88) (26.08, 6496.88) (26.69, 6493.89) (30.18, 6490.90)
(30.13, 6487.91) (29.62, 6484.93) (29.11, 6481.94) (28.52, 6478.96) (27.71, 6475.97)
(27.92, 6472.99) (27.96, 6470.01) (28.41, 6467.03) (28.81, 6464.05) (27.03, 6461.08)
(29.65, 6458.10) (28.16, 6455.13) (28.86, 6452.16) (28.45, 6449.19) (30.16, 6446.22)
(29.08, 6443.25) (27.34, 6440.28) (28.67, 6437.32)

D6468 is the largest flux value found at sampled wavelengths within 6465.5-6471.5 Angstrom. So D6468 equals 28.41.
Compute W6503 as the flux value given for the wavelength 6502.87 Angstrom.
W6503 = 30.09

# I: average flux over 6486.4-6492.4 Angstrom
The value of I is 30.2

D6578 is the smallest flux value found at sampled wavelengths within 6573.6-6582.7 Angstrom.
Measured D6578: 26.98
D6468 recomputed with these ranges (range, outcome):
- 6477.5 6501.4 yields 30.18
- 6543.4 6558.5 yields 29.21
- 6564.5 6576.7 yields 27.99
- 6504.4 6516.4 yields 29.66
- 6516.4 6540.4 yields 29.54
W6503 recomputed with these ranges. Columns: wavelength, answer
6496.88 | 26.08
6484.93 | 29.62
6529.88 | 29.54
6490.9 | 30.18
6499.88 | 28.22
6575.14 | 26.98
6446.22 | 30.16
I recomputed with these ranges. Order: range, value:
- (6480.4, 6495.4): 29.2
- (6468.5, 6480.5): 28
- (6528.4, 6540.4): 28.6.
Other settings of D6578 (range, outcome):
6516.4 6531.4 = 27.98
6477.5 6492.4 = 28.52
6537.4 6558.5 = 27.6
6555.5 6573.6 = 16.27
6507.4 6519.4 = 29.02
